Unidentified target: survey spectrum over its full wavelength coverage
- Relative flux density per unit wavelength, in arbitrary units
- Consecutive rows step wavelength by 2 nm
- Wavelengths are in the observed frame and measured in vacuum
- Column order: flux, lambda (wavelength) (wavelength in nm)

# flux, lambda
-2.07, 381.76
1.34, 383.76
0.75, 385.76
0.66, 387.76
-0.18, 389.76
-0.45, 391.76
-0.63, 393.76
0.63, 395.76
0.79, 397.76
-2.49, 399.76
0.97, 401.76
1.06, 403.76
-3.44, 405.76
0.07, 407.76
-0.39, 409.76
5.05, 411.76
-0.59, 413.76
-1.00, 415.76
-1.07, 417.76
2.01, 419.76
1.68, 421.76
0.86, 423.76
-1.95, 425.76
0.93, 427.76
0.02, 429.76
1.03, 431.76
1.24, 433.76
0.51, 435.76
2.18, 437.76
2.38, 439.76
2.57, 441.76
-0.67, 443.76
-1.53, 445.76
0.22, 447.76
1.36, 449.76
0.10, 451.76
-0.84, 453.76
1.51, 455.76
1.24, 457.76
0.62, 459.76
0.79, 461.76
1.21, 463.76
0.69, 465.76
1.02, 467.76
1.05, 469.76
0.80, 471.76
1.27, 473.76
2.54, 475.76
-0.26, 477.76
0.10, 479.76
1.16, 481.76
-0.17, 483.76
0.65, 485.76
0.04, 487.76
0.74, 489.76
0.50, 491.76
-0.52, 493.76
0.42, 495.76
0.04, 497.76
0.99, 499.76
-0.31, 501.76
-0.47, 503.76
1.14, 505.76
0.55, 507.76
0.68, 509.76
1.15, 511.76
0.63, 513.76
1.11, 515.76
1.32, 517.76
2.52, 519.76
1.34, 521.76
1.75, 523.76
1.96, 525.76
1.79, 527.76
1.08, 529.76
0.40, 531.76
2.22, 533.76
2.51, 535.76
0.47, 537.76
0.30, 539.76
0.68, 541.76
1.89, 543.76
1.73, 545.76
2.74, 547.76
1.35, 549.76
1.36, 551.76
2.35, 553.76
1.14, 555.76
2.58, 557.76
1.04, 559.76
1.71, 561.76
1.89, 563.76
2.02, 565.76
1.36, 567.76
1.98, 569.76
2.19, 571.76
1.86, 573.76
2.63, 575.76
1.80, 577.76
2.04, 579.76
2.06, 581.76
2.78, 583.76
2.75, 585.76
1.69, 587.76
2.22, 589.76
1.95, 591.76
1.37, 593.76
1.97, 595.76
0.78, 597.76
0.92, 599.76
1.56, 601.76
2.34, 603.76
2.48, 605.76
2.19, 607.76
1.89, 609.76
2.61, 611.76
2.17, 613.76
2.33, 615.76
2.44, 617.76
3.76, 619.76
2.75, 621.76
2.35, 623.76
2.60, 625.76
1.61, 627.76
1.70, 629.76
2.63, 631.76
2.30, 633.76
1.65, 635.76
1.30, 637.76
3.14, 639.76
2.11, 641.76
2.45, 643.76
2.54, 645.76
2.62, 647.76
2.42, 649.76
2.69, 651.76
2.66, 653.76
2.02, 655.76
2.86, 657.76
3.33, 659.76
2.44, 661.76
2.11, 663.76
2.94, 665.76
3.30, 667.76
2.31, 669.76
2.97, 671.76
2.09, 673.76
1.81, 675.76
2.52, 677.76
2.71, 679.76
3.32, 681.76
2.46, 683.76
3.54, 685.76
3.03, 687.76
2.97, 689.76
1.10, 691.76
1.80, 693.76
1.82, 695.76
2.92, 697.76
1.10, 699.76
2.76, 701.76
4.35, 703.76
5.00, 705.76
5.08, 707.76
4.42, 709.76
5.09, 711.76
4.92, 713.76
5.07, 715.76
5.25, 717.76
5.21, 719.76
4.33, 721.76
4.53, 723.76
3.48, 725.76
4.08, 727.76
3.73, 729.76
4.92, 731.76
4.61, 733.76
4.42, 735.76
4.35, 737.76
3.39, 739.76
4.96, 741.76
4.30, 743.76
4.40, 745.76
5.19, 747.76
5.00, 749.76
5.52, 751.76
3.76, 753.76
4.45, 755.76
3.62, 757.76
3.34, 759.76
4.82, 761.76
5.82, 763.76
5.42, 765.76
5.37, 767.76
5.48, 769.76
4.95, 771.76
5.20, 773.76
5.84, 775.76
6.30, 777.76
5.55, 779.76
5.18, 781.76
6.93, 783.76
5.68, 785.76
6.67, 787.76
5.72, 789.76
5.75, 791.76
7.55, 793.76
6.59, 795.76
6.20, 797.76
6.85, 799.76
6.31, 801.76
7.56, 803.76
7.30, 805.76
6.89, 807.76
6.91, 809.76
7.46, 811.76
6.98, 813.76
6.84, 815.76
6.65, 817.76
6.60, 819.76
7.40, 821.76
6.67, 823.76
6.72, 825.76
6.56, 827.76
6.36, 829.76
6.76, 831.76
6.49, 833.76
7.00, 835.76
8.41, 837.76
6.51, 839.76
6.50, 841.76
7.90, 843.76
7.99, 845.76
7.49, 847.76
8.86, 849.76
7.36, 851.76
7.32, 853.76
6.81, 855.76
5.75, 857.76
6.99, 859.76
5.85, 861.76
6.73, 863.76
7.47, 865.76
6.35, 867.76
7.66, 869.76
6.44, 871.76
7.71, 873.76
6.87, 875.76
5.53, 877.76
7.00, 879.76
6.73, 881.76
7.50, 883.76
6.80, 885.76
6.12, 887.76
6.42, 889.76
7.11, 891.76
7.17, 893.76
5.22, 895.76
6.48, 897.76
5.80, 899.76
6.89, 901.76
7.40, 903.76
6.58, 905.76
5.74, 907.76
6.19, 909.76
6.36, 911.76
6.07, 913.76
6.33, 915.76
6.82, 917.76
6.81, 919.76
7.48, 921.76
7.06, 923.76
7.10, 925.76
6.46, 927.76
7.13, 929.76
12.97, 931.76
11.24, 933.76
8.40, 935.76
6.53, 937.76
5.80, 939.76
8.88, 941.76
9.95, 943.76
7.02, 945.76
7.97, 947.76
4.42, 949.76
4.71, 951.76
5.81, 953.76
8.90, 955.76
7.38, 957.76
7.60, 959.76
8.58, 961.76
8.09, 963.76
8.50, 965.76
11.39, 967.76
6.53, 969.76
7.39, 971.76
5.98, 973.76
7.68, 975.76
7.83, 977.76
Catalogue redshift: 0.76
